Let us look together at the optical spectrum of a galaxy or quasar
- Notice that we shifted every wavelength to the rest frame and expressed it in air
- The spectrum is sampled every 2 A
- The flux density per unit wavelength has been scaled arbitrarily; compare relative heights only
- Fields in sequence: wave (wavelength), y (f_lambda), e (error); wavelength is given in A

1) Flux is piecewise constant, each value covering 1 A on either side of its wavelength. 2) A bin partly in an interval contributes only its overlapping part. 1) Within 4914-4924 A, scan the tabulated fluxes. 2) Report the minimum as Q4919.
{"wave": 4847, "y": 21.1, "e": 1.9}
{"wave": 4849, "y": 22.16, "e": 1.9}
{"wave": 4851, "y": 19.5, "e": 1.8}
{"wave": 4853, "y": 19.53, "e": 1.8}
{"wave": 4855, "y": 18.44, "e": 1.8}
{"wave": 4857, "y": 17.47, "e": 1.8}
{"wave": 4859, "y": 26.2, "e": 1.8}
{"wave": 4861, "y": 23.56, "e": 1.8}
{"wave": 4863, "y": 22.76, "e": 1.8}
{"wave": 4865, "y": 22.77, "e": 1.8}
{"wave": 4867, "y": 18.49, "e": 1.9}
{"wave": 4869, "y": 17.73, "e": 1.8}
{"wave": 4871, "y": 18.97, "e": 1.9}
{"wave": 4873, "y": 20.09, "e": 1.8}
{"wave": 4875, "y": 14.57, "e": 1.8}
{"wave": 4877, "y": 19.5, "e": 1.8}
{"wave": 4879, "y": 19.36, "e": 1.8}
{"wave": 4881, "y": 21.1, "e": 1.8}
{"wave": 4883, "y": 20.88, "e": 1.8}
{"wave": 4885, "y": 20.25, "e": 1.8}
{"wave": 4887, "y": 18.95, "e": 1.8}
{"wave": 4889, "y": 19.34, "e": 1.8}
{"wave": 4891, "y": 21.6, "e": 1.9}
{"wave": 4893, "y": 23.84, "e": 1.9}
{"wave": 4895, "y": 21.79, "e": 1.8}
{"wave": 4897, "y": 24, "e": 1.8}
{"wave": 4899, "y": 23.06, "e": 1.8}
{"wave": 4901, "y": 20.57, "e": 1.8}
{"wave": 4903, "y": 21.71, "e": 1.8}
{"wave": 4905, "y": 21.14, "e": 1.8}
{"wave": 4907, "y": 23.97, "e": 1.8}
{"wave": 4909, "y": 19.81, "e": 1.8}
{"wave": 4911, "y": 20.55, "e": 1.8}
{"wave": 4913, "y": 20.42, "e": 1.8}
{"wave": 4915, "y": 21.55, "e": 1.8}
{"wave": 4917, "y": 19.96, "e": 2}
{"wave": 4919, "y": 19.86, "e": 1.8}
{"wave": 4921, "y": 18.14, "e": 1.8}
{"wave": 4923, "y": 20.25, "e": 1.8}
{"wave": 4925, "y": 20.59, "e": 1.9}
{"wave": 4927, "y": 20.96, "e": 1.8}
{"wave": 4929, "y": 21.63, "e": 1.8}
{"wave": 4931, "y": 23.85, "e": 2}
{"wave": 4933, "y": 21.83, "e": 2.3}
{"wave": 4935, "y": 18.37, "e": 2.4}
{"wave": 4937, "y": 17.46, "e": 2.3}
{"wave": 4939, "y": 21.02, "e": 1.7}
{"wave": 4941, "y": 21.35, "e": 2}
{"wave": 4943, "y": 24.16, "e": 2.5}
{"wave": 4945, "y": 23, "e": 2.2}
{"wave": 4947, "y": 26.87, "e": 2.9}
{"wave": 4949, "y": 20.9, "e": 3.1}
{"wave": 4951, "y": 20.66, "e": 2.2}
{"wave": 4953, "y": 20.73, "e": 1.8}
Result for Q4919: 18.14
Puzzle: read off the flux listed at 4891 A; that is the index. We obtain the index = 21.6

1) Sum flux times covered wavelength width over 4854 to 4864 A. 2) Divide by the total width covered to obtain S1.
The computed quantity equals 21.7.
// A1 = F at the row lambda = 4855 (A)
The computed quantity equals 18.44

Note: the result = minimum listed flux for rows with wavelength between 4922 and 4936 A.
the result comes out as 18.37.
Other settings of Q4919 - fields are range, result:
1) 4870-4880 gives 14.57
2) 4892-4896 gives 21.79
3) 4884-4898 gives 18.95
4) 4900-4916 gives 19.81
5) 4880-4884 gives 20.88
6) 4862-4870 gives 17.73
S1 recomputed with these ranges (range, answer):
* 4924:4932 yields 21.8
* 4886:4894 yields 20.9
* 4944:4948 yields 24.9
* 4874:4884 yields 19.1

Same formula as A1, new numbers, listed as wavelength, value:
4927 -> 20.96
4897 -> 24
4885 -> 20.25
